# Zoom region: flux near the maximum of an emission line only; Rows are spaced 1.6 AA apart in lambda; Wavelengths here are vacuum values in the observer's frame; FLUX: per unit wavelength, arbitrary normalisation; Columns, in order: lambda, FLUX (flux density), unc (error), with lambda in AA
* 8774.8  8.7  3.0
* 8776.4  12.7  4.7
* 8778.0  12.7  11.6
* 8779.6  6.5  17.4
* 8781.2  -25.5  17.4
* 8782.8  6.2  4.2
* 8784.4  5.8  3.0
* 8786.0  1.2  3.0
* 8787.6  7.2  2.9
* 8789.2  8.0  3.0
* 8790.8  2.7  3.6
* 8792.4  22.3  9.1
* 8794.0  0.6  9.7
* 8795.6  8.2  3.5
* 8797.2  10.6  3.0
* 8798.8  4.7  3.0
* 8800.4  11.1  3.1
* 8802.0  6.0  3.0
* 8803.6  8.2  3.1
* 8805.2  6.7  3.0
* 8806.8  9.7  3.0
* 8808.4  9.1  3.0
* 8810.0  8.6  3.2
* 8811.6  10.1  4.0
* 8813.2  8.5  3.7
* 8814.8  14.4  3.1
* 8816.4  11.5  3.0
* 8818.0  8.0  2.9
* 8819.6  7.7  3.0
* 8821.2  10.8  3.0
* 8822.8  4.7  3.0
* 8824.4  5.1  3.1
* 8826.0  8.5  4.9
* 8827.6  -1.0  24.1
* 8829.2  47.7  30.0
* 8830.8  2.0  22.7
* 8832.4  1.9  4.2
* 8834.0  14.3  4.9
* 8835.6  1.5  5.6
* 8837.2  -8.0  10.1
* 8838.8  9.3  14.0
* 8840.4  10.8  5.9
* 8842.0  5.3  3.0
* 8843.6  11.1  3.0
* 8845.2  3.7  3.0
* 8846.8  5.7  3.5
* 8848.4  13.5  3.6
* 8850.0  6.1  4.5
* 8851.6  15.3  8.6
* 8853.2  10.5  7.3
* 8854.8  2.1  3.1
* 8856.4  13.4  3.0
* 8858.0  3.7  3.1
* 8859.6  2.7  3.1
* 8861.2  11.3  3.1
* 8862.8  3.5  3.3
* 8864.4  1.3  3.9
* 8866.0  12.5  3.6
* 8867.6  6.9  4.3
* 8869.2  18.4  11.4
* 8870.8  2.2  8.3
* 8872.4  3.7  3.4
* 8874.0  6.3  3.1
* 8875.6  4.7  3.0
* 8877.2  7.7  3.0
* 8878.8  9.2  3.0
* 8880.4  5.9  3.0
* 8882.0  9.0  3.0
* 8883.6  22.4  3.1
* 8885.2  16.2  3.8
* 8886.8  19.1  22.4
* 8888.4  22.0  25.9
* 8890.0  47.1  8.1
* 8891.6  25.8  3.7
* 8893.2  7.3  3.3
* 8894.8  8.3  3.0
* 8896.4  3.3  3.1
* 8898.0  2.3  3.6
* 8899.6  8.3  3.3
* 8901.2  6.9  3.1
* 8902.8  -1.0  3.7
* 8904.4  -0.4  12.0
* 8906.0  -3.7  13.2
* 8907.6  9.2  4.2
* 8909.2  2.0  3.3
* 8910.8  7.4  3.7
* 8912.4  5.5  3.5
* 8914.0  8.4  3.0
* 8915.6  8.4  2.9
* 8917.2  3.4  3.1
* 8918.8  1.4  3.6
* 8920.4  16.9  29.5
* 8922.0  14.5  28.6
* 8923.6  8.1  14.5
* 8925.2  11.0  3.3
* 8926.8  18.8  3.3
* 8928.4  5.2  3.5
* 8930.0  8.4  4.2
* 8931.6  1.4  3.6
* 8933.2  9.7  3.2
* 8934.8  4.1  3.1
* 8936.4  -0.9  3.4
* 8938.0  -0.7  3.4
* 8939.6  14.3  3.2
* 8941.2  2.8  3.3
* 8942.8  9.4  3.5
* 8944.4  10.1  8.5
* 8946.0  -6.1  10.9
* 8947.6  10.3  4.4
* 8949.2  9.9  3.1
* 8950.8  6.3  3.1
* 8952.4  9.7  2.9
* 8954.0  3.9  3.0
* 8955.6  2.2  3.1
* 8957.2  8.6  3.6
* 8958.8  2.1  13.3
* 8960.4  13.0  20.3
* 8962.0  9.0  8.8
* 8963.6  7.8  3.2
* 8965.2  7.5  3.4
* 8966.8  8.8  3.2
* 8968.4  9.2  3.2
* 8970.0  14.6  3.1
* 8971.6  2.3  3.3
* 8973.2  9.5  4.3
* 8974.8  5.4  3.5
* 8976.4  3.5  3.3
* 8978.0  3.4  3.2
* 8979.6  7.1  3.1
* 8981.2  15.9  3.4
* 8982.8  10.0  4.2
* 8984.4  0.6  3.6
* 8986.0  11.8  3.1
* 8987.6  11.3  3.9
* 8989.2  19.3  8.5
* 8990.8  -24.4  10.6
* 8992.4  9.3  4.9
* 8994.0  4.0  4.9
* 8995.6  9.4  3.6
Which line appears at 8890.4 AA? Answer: H-beta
